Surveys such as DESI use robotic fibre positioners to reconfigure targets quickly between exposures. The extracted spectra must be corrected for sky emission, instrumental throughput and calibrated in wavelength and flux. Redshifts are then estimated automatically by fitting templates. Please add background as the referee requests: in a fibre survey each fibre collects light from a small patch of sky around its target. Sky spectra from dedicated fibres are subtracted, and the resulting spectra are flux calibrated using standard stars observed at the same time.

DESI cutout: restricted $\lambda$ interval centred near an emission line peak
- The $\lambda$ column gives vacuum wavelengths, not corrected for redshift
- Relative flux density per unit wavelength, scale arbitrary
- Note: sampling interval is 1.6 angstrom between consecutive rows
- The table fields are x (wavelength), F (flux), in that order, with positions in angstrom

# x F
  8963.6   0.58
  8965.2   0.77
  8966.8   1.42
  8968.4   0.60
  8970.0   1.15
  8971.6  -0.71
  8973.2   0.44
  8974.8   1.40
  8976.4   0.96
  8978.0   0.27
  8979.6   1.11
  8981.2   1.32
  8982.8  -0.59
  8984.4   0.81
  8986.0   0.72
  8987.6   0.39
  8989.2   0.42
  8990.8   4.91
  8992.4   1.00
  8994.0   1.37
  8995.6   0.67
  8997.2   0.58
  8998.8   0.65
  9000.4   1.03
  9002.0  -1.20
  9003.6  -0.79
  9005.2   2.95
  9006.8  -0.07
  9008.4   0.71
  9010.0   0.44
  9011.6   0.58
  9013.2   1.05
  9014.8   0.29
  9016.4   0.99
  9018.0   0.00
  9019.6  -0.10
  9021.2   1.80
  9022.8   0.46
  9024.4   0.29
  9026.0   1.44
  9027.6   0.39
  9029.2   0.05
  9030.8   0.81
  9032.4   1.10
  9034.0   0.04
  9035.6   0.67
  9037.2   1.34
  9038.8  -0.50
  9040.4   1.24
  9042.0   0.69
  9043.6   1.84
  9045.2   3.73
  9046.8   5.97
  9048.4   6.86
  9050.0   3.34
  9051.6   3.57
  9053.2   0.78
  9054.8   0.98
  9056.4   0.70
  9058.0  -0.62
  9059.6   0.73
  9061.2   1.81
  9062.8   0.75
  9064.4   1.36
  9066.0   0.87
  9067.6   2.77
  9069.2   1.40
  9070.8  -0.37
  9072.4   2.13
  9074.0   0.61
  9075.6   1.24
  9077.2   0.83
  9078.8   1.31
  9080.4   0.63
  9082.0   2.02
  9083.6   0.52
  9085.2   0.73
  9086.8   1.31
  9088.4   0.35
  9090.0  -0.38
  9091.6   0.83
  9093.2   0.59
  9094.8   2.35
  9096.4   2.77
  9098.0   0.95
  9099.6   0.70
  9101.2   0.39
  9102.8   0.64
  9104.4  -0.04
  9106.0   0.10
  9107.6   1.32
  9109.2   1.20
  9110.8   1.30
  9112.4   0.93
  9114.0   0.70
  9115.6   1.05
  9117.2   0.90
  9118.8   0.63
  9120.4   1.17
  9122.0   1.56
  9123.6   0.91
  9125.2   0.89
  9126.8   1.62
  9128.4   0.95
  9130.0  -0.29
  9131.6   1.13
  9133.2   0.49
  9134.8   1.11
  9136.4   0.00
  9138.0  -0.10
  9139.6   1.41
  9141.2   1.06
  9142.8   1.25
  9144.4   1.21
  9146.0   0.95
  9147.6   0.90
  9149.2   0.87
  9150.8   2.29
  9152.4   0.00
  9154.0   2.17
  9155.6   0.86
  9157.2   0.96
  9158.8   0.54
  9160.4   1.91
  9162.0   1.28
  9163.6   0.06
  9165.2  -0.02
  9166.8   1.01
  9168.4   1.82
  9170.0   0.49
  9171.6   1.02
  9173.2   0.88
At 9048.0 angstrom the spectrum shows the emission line Hbeta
